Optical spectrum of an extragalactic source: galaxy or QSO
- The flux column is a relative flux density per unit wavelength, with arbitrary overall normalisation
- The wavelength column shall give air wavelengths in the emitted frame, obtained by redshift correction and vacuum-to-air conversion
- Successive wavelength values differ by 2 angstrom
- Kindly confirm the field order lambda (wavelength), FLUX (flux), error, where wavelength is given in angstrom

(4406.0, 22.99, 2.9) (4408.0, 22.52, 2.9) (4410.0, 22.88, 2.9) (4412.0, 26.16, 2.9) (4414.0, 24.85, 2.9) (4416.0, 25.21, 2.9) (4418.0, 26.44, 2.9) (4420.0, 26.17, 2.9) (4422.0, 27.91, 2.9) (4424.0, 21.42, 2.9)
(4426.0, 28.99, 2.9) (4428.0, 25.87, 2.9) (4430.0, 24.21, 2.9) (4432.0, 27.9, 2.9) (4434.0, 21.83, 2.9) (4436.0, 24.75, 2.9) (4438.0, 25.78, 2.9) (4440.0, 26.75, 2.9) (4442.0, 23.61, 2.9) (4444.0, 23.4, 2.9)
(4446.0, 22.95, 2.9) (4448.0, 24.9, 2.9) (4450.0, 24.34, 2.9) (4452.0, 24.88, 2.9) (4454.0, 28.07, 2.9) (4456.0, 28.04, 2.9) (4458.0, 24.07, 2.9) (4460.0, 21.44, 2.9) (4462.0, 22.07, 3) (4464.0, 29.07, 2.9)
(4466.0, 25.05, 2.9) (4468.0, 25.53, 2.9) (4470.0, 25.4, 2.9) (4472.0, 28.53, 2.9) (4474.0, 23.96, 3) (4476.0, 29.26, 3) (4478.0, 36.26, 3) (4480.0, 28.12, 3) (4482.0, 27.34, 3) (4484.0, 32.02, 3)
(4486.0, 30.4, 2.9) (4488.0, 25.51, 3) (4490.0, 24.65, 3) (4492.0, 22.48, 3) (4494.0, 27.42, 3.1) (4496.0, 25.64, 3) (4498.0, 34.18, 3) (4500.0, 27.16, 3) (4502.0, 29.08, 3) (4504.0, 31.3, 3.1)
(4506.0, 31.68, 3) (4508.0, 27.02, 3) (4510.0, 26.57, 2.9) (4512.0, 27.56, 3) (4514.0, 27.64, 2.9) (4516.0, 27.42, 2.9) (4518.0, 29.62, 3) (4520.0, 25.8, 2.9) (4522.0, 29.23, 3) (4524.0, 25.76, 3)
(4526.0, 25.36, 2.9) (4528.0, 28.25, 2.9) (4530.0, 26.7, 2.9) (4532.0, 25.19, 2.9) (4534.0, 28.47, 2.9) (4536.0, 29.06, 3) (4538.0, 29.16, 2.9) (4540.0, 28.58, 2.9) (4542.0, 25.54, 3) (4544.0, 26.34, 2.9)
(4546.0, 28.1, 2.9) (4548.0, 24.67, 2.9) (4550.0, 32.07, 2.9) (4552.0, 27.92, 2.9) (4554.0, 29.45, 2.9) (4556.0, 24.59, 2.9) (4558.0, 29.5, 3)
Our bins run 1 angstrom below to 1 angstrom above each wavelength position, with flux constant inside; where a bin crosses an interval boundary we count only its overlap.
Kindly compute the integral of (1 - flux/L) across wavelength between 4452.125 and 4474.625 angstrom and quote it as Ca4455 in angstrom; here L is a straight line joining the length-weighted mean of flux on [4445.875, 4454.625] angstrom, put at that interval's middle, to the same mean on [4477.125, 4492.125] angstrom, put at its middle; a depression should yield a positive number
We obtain 0.74 angstrom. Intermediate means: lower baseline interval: 25.1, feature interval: 25.6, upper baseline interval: 28.6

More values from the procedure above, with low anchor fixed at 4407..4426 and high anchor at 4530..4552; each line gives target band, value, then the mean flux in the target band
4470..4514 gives -2.7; 28.3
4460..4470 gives 0.4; 25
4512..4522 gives -0.2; 27.8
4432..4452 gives 0.9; 24.5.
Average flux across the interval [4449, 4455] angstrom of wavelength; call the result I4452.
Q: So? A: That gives 25.8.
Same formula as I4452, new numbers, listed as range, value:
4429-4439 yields 24.9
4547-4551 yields 28.4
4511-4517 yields 27.5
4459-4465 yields 24.2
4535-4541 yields 28.9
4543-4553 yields 27.8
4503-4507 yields 31.5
